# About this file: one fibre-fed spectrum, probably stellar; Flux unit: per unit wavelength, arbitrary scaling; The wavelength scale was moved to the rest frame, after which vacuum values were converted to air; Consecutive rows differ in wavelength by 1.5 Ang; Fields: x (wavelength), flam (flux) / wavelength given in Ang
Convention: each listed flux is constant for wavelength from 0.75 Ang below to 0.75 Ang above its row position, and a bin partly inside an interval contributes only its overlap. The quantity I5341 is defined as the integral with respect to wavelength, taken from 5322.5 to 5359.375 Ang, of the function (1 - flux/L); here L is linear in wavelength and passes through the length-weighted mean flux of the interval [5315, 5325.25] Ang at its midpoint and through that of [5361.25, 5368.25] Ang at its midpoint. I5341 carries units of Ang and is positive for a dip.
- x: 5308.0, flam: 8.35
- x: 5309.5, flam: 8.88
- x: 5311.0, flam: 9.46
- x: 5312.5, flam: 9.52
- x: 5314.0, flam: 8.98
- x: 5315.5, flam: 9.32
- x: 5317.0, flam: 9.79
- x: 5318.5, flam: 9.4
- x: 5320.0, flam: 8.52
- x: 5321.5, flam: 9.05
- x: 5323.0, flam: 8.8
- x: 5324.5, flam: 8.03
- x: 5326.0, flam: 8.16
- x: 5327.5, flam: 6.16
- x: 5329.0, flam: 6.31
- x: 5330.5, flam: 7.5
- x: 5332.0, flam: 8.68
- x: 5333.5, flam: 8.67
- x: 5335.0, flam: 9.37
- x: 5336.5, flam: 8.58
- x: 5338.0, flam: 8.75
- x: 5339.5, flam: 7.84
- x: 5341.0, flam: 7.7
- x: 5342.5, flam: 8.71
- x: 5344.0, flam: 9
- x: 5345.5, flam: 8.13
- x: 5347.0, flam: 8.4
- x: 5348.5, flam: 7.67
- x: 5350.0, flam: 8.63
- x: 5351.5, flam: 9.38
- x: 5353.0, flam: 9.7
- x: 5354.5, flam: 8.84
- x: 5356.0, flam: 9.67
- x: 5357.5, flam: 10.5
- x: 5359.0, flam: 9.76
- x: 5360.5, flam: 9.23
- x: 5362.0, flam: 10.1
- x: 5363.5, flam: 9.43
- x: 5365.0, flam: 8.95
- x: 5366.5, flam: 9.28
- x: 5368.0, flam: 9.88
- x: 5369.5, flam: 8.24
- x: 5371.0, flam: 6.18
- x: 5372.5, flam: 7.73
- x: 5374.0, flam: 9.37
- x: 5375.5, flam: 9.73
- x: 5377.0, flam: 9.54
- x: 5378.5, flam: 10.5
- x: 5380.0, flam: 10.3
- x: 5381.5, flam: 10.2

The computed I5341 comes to 2.9 Ang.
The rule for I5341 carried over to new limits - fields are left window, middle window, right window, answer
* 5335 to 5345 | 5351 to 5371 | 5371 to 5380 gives -0.99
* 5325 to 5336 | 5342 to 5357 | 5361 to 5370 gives -0.31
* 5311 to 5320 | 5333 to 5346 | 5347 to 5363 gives 1.09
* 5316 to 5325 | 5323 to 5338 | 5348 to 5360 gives 1.73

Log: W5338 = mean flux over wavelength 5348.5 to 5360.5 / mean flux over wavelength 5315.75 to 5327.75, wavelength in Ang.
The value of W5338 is 1.1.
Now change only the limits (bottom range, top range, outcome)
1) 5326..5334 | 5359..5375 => 1.19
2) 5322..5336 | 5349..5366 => 1.18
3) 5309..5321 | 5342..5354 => 0.94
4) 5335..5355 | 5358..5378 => 1.06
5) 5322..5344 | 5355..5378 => 1.13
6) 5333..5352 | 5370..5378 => 1.01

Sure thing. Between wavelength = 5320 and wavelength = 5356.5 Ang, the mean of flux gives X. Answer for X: 8.4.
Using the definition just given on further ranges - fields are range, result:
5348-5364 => 9.38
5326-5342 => 7.98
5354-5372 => 9.16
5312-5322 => 9.22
